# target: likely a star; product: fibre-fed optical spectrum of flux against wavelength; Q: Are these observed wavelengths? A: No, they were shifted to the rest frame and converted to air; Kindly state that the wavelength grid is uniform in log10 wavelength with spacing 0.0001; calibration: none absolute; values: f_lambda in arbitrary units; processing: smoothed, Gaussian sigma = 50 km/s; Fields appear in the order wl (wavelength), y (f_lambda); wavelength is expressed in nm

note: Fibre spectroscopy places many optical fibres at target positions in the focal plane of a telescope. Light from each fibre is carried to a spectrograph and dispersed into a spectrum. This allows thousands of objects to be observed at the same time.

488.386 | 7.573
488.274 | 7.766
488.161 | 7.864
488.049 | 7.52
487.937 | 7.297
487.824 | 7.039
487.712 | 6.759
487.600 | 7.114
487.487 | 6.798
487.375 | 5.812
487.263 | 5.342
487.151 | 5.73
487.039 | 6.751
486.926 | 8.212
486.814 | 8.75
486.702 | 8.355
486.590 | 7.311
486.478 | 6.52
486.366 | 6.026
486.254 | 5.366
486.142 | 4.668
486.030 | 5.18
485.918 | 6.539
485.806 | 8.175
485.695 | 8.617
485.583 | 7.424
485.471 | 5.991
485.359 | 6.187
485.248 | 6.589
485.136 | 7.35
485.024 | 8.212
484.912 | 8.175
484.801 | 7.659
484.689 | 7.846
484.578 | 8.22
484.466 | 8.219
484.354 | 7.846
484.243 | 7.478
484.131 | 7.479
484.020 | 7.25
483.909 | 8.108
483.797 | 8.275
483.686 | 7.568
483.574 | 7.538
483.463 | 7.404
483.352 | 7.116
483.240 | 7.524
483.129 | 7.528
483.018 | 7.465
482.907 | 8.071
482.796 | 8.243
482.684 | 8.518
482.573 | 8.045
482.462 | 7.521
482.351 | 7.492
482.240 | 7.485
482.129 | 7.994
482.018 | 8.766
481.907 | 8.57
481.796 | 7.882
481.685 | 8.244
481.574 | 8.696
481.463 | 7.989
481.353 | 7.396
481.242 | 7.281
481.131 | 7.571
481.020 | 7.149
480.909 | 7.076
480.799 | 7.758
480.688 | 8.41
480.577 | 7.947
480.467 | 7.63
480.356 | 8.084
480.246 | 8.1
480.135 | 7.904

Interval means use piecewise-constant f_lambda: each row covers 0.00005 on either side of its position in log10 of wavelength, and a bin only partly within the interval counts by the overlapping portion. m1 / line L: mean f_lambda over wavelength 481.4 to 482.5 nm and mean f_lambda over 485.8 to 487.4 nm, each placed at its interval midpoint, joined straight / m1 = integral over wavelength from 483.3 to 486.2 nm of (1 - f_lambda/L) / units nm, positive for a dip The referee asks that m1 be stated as -0.08 nm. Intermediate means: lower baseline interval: 8.07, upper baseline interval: 6.55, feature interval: 7.35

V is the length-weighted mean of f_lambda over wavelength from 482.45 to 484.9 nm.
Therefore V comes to 7.78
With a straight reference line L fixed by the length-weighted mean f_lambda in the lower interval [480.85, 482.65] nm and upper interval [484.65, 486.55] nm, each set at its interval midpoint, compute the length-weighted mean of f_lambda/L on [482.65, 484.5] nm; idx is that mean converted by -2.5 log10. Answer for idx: -0.05 mag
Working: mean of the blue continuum 7.83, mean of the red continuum 6.85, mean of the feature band 7.73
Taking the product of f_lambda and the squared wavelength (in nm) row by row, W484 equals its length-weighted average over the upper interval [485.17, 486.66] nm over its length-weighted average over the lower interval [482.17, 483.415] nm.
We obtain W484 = 0.86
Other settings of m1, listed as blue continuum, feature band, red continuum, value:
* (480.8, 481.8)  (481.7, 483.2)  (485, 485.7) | -0.09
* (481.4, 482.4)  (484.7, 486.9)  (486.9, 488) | 0.01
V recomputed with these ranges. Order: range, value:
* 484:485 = 7.83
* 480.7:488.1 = 7.4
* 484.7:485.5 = 7.24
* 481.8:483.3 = 7.93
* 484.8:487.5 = 6.86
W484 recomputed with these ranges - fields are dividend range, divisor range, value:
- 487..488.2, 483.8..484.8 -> 0.87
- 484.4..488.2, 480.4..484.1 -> 0.92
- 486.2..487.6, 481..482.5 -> 0.88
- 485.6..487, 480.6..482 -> 0.91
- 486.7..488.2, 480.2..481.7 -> 0.93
